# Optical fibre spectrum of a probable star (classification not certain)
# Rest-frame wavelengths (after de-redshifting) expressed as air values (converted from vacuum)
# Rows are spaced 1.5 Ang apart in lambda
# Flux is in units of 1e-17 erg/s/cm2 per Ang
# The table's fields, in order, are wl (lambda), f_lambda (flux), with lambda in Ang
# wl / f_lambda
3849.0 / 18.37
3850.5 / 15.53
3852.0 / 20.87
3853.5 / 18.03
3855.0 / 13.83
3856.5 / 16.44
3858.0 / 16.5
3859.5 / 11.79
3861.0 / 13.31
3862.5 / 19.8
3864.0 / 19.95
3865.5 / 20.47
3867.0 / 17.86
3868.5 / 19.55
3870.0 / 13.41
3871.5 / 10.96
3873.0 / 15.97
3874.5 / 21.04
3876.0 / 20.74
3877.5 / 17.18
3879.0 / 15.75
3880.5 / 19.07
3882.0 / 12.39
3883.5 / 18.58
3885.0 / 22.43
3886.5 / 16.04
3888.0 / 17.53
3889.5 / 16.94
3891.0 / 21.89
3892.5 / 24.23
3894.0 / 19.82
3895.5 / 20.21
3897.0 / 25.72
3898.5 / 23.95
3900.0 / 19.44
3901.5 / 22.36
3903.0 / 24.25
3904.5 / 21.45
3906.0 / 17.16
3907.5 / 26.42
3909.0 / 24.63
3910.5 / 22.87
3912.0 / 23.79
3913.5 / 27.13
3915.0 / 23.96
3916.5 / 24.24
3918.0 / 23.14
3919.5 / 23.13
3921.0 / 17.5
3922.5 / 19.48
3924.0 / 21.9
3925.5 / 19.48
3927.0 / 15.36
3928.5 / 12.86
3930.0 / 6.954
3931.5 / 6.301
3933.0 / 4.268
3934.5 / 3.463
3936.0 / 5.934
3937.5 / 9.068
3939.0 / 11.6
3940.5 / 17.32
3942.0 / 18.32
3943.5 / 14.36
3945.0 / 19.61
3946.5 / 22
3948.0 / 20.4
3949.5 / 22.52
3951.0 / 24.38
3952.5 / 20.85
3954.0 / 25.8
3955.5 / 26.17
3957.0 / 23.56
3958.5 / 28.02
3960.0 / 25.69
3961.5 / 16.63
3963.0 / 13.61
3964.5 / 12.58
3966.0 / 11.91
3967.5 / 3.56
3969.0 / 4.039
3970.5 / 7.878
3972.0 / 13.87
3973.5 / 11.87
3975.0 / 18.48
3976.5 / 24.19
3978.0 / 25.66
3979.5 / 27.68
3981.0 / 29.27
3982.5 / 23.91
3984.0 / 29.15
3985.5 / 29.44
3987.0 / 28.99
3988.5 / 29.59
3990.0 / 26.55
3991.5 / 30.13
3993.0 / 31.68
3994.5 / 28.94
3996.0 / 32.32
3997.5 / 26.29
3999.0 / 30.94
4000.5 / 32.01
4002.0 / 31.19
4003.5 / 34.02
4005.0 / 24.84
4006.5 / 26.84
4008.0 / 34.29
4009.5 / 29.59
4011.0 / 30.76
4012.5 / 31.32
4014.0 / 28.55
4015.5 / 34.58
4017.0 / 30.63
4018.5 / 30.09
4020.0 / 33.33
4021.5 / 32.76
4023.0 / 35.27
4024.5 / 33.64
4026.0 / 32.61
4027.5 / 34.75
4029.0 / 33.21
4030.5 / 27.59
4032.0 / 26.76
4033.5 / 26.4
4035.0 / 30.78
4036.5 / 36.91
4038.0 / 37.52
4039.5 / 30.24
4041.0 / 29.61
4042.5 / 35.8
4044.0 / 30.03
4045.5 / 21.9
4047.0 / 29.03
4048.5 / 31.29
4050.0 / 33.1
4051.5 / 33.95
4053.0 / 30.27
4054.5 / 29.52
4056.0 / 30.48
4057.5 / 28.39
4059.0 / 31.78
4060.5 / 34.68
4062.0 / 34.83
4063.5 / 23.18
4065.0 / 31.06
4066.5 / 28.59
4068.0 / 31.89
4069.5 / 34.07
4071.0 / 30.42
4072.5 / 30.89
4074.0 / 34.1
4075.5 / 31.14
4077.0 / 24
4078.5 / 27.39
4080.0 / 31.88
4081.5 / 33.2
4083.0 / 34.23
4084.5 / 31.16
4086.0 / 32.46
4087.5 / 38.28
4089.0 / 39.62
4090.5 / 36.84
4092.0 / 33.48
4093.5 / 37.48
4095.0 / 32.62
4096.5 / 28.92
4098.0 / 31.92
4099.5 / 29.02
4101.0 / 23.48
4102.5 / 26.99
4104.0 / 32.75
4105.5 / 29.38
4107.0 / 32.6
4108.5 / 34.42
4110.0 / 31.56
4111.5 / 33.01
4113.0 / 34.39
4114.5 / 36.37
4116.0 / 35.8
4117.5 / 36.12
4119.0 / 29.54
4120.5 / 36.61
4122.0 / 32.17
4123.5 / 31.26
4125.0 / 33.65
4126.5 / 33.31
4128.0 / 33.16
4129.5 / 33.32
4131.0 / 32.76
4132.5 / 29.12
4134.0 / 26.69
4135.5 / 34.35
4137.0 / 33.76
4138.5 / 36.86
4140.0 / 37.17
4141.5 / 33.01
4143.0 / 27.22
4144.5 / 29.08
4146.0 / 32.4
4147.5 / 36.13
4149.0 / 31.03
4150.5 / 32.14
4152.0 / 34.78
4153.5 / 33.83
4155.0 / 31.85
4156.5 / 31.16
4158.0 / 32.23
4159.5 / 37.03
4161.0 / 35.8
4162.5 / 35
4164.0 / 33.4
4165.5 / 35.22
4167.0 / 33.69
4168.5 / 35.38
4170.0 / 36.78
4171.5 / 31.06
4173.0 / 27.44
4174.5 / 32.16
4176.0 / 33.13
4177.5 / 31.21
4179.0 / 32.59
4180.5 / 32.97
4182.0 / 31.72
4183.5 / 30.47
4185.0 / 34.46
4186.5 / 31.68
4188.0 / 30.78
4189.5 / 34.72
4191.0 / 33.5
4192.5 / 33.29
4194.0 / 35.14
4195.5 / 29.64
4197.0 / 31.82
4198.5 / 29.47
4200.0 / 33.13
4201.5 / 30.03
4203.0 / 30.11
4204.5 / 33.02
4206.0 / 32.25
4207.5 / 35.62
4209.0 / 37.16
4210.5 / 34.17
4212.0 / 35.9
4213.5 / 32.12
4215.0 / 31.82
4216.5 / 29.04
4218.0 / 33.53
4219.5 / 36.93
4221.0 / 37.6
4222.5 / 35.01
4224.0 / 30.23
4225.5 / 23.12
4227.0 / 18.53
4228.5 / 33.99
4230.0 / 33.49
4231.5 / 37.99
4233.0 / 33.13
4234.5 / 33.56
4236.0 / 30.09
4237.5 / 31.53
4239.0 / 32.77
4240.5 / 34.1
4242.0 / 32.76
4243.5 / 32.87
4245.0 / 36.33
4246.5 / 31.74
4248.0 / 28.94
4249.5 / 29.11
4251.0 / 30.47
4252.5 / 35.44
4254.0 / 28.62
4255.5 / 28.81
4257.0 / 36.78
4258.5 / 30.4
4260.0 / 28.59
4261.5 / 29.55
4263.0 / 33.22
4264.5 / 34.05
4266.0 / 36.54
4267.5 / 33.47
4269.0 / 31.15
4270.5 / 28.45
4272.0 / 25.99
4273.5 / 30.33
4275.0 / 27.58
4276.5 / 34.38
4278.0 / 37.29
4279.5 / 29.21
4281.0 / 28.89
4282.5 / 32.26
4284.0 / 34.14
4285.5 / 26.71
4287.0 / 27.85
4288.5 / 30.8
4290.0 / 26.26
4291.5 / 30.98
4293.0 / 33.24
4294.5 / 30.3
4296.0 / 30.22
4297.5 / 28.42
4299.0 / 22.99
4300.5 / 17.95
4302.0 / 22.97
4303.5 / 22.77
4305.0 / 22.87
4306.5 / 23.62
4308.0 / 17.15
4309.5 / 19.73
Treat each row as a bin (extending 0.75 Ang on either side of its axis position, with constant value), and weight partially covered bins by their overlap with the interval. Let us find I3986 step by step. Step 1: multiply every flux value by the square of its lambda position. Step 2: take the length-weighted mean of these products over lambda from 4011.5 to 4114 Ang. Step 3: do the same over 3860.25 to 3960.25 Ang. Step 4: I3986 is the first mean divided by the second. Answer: 1.8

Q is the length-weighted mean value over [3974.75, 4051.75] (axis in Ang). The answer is 30.2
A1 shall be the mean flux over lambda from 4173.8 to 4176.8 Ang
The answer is 32.6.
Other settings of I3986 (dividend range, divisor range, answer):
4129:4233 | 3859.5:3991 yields 1.94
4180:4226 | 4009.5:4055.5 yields 1.13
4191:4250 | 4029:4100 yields 1.11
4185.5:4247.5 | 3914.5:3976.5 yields 2.26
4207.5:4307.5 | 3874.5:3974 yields 2.00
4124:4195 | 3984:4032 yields 1.15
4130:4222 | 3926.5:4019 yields 1.66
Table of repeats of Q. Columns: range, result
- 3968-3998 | 23.8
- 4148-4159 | 32.6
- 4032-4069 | 30.8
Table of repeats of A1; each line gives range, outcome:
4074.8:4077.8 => 27.5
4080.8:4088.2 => 33.8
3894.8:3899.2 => 23.3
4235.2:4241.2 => 32.1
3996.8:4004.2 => 30.9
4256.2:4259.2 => 33.6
